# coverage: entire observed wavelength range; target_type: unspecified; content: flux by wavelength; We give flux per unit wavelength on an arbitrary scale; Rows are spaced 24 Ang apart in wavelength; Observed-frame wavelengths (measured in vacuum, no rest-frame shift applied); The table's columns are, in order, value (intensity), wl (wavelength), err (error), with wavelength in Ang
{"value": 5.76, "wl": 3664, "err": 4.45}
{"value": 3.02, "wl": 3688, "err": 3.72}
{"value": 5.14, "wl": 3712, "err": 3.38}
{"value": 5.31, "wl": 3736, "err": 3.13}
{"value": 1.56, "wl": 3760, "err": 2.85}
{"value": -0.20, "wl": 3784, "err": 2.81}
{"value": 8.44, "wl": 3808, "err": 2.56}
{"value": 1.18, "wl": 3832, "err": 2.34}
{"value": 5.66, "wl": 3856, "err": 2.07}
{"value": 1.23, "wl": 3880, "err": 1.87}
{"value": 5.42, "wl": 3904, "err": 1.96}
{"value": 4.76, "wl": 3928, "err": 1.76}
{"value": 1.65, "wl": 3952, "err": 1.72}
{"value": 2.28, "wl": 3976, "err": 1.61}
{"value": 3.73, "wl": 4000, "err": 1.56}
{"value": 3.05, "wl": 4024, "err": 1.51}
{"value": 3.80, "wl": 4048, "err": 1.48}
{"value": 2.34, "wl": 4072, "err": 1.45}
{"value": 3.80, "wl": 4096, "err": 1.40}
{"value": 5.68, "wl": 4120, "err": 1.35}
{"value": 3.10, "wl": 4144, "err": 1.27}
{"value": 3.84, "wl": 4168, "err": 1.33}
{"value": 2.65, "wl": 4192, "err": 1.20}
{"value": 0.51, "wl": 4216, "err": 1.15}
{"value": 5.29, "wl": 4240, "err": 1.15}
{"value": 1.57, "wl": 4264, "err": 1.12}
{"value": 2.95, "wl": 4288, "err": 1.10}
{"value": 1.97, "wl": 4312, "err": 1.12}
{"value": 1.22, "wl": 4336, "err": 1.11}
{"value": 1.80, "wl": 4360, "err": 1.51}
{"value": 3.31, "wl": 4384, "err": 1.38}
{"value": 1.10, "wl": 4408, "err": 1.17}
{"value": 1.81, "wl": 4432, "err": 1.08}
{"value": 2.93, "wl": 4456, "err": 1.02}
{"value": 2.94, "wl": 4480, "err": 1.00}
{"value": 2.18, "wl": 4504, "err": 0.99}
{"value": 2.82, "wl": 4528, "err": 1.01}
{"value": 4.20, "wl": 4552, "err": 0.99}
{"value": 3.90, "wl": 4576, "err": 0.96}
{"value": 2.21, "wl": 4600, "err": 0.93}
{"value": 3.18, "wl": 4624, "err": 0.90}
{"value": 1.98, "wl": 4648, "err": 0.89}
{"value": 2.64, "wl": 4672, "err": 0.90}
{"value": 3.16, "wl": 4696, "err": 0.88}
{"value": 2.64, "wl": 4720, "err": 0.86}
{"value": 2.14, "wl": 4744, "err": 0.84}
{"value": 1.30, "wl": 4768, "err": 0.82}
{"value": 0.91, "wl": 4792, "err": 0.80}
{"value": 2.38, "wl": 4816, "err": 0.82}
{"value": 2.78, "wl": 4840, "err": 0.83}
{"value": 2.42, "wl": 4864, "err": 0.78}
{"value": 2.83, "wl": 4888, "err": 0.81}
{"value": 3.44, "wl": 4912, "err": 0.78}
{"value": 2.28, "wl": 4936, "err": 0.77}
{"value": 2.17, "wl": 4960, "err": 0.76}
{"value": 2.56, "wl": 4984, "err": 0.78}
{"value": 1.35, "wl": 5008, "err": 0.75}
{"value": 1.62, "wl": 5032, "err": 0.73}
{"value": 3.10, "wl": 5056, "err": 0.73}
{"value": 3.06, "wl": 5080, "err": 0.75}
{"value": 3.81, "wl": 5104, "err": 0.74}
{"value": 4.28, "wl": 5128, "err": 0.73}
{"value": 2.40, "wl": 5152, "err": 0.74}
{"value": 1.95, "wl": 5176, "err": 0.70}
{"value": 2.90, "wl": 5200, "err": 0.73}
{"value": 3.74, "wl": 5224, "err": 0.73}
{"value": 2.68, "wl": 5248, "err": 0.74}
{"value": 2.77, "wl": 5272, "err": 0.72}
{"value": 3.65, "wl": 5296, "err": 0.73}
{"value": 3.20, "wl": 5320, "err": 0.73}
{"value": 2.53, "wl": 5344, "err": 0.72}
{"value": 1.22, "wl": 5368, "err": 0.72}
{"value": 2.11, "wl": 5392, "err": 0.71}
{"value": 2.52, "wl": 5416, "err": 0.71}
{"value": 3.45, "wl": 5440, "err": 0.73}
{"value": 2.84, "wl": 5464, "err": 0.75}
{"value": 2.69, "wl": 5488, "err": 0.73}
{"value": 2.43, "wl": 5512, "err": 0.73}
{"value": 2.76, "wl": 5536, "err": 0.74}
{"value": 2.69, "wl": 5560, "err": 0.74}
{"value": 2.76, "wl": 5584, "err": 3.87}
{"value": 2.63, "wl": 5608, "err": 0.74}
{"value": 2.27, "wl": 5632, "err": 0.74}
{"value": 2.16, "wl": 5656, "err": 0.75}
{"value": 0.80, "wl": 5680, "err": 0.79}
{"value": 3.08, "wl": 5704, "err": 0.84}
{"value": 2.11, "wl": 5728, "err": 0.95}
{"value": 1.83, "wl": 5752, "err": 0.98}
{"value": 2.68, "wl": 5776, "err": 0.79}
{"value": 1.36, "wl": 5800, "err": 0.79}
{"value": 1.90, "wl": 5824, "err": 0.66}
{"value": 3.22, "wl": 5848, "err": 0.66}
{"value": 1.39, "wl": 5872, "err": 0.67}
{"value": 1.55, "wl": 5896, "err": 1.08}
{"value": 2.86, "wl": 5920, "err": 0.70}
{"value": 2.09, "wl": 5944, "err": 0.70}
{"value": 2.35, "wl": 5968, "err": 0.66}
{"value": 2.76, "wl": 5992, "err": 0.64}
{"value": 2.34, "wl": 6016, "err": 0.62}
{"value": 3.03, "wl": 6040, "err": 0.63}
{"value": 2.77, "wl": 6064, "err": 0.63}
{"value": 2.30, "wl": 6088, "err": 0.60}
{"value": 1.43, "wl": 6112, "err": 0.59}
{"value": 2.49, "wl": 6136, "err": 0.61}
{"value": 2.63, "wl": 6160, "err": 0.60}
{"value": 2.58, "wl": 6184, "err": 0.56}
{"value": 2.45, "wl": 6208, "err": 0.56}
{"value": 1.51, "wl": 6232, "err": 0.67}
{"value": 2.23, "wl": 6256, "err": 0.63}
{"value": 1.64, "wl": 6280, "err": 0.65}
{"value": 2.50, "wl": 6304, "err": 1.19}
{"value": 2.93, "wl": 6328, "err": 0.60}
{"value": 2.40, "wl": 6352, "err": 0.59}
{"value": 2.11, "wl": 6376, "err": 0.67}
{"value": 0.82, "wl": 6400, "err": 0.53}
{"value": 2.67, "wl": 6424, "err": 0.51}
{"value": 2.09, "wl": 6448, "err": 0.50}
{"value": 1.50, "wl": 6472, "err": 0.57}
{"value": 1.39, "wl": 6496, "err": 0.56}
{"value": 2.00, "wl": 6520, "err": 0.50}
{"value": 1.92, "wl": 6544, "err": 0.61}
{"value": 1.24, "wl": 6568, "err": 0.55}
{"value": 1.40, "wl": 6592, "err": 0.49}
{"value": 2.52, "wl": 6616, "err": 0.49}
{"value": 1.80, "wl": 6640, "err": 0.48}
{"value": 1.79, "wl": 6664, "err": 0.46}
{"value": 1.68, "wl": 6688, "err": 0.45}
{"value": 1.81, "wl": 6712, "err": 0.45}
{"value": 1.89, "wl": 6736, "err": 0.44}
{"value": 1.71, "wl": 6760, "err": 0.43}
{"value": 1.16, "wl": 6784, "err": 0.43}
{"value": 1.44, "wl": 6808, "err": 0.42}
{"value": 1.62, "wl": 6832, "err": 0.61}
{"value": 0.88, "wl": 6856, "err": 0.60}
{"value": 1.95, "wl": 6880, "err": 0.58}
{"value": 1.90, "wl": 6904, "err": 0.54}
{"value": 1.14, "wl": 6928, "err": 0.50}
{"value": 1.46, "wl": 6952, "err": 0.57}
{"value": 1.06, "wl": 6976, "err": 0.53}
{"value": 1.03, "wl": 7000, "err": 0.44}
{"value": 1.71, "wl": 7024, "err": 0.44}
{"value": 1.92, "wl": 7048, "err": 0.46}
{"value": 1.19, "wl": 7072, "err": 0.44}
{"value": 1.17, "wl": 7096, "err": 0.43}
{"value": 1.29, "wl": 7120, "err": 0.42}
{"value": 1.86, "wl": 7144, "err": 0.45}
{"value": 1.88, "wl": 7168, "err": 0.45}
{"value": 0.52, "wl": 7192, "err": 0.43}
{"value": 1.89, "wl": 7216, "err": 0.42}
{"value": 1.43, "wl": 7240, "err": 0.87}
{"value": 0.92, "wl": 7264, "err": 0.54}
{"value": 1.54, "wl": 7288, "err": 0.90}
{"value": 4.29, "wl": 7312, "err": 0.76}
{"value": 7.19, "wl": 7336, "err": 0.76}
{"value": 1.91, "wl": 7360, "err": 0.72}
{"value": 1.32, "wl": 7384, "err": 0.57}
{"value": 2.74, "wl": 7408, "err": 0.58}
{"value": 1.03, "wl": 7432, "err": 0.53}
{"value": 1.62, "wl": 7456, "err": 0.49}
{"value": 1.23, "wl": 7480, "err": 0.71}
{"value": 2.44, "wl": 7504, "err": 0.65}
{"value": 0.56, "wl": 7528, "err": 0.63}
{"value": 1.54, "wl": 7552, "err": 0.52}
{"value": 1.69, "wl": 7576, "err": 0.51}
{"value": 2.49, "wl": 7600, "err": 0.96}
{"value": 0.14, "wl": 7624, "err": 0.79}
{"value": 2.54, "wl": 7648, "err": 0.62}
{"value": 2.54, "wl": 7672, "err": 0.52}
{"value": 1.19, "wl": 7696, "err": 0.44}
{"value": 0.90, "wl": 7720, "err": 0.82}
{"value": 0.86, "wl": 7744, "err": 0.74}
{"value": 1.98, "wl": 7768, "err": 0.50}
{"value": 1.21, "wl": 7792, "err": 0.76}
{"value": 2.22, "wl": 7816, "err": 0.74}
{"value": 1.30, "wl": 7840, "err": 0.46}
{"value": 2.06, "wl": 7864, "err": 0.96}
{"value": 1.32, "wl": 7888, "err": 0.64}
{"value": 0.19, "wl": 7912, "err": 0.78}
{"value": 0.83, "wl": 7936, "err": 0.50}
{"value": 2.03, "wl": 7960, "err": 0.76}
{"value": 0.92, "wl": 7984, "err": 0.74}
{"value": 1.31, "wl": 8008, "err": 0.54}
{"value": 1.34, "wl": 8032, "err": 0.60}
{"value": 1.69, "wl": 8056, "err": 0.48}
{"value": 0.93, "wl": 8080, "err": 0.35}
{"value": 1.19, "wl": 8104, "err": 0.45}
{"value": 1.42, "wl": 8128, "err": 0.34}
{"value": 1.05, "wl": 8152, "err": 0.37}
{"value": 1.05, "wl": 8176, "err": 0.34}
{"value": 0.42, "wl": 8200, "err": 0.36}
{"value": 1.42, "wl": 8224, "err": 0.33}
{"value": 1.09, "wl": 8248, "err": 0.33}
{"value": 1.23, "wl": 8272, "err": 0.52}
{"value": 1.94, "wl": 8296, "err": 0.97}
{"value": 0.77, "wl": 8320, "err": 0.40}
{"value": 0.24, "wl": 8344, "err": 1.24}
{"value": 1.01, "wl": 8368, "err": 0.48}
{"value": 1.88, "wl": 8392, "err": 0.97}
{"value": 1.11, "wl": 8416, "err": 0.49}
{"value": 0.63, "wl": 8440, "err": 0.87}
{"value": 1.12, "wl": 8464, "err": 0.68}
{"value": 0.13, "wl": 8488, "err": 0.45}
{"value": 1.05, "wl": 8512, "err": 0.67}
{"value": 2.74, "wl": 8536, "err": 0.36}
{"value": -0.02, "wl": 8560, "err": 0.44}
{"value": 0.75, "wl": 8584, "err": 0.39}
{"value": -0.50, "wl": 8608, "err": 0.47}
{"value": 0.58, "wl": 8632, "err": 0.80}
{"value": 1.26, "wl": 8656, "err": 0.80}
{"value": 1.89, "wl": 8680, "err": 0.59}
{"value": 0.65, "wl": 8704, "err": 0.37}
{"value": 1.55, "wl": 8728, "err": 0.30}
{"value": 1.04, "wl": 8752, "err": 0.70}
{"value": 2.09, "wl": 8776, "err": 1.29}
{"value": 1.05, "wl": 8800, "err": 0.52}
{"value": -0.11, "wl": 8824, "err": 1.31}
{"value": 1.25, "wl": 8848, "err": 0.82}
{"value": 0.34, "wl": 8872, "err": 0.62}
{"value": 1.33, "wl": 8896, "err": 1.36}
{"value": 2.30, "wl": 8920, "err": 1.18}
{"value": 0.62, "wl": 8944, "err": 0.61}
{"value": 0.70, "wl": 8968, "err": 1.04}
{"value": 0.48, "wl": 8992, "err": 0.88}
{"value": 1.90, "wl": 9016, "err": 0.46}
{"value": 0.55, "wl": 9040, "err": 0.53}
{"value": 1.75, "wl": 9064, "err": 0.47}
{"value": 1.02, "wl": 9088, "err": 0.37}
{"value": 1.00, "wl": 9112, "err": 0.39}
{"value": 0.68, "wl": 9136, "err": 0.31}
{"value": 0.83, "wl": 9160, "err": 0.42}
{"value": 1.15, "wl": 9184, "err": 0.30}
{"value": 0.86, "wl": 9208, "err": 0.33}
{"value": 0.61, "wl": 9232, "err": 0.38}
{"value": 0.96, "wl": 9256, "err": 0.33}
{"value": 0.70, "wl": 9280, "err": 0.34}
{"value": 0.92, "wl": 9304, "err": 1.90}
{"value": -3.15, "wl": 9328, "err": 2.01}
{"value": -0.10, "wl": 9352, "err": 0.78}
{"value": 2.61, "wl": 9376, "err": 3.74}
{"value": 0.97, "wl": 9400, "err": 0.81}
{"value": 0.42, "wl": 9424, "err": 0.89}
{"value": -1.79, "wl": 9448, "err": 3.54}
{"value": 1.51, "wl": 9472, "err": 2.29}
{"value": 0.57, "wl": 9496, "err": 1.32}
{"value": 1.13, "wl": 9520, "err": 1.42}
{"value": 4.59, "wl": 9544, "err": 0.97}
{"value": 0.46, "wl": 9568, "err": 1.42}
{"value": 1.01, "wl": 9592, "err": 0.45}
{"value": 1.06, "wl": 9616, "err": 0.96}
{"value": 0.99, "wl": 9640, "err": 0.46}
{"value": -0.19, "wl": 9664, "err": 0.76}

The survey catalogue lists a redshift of 0.96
